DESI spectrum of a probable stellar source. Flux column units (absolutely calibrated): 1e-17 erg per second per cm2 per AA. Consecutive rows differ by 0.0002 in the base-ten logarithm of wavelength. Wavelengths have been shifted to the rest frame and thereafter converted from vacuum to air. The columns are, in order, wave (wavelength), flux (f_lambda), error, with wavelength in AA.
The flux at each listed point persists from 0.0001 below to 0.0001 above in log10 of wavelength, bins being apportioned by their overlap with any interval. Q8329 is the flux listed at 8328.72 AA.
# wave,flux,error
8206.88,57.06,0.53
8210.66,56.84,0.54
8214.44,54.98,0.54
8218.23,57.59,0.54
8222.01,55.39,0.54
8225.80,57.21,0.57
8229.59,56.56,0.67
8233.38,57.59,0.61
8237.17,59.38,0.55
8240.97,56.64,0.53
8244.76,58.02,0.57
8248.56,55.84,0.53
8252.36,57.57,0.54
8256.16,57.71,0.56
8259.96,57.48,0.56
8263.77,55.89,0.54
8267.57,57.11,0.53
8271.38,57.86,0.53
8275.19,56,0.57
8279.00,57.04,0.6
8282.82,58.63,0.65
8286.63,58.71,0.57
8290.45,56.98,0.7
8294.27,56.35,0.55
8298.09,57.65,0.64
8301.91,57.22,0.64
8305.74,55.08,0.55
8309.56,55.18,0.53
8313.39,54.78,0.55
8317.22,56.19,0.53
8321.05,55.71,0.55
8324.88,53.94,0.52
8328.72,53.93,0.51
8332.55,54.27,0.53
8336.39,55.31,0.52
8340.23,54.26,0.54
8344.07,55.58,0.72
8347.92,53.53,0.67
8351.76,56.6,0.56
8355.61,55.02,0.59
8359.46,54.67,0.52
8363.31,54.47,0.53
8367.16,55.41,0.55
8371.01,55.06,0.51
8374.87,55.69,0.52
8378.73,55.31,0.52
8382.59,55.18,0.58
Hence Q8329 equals 53.93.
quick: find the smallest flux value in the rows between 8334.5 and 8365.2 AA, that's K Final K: 53.53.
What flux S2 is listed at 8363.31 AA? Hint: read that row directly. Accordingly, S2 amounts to 54.47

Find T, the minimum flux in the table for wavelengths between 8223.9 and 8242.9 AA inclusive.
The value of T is 56.56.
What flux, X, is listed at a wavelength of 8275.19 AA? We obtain 56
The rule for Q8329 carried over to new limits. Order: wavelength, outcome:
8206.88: 57.06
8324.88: 53.94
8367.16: 55.41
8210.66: 56.84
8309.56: 55.18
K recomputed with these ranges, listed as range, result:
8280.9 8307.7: 55.08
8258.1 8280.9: 55.89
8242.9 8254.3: 55.84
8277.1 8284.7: 57.04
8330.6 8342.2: 54.26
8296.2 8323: 54.78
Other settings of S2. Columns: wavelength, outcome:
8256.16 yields 57.71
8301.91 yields 57.22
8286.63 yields 58.71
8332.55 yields 54.27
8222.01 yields 55.39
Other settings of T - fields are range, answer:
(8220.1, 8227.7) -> 55.39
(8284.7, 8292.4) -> 56.98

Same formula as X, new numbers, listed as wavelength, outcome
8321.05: 55.71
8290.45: 56.98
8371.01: 55.06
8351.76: 56.6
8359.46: 54.67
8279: 57.04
